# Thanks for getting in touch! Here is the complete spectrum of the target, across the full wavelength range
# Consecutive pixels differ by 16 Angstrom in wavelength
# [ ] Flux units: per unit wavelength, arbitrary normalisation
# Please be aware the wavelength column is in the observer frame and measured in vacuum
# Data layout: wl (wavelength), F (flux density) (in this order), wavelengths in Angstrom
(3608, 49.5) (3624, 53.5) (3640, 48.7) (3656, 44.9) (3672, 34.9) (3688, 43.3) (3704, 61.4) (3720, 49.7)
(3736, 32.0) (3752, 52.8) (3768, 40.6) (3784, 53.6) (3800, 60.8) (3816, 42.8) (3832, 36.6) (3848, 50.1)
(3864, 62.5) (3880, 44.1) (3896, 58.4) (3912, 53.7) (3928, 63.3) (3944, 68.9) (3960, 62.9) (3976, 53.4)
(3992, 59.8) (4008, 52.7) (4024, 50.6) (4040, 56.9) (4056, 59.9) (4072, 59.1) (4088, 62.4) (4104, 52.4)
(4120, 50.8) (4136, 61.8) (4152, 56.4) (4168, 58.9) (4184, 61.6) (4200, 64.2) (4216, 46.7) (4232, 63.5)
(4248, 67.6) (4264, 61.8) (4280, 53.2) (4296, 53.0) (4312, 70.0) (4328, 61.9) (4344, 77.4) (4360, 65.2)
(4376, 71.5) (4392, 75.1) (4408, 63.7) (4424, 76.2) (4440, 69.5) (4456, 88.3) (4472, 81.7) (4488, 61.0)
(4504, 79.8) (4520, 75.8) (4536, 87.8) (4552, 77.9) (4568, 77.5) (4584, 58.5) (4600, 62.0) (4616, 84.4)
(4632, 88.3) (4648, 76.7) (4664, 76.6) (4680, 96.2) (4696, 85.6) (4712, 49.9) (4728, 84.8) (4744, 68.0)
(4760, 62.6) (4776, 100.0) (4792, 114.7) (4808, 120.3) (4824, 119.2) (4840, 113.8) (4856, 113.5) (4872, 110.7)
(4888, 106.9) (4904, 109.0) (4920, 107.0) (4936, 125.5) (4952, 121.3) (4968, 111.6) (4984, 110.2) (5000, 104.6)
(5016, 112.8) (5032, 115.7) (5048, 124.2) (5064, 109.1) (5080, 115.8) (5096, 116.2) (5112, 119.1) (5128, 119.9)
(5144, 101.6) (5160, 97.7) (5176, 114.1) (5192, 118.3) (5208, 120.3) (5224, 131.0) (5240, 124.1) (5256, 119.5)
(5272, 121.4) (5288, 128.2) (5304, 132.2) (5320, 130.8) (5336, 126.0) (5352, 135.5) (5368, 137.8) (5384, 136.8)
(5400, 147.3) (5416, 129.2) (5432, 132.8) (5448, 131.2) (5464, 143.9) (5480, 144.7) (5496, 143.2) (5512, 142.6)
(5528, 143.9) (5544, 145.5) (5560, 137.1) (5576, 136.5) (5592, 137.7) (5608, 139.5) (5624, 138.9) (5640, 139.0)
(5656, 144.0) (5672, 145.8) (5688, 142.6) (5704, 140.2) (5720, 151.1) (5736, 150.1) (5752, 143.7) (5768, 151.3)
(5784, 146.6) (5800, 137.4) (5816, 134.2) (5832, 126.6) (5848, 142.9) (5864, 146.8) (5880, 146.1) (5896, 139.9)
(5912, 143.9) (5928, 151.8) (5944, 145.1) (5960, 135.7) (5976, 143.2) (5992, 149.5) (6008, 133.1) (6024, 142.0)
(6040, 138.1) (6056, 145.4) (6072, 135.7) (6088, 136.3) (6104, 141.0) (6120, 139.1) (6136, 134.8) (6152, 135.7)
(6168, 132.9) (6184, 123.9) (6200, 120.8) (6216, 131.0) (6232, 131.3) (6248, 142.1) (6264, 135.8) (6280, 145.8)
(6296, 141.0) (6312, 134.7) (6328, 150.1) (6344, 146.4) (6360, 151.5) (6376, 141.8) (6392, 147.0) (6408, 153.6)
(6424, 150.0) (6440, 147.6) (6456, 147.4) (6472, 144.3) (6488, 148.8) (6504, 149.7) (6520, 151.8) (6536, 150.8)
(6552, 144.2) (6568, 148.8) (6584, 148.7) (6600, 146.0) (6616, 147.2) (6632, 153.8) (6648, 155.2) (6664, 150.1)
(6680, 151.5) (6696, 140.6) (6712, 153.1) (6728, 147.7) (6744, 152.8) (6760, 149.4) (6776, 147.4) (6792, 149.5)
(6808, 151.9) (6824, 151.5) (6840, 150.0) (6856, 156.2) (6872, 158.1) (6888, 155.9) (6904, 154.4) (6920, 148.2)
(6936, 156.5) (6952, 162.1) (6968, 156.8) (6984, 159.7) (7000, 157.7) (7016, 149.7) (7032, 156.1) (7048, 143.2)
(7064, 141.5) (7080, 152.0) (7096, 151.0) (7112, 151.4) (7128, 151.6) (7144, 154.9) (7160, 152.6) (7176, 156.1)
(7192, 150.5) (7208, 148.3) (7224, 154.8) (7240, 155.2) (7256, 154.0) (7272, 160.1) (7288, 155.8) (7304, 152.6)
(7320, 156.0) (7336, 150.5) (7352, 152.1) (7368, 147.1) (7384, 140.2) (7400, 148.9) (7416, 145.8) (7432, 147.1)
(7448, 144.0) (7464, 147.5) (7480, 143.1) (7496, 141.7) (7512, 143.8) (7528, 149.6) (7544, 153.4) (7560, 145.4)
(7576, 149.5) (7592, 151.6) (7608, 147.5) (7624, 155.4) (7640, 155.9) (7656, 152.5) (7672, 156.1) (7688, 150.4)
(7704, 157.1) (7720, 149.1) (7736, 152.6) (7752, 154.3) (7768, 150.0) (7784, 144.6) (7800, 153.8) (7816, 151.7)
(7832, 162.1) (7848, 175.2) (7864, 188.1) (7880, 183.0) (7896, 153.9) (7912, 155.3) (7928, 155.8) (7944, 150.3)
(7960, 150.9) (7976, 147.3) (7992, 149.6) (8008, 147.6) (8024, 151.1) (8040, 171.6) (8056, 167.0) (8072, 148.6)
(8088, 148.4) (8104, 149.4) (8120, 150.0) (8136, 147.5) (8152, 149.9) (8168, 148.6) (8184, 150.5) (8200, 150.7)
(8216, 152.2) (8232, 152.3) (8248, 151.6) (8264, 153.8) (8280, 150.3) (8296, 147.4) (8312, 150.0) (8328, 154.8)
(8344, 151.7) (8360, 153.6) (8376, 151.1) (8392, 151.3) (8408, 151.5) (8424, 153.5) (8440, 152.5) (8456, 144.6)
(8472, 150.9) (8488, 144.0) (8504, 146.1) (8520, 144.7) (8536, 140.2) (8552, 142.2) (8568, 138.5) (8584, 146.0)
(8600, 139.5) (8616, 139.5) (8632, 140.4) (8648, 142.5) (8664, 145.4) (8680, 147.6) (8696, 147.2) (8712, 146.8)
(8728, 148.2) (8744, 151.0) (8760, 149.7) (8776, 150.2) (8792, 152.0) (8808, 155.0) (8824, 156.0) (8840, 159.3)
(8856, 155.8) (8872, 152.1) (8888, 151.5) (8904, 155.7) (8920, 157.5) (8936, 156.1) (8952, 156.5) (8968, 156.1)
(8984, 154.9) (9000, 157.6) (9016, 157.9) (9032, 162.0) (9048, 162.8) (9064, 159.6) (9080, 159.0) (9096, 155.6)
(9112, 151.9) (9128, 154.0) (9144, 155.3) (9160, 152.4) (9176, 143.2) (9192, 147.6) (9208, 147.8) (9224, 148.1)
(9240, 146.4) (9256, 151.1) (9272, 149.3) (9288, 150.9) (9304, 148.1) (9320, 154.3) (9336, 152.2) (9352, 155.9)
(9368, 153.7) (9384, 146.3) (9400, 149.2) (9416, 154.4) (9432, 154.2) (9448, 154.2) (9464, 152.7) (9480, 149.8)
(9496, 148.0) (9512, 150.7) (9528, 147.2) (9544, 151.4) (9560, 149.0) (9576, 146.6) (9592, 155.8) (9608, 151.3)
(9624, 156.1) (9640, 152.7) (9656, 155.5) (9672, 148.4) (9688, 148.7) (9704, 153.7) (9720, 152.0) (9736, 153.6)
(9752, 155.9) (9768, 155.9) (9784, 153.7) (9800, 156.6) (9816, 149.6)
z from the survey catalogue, 0.20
